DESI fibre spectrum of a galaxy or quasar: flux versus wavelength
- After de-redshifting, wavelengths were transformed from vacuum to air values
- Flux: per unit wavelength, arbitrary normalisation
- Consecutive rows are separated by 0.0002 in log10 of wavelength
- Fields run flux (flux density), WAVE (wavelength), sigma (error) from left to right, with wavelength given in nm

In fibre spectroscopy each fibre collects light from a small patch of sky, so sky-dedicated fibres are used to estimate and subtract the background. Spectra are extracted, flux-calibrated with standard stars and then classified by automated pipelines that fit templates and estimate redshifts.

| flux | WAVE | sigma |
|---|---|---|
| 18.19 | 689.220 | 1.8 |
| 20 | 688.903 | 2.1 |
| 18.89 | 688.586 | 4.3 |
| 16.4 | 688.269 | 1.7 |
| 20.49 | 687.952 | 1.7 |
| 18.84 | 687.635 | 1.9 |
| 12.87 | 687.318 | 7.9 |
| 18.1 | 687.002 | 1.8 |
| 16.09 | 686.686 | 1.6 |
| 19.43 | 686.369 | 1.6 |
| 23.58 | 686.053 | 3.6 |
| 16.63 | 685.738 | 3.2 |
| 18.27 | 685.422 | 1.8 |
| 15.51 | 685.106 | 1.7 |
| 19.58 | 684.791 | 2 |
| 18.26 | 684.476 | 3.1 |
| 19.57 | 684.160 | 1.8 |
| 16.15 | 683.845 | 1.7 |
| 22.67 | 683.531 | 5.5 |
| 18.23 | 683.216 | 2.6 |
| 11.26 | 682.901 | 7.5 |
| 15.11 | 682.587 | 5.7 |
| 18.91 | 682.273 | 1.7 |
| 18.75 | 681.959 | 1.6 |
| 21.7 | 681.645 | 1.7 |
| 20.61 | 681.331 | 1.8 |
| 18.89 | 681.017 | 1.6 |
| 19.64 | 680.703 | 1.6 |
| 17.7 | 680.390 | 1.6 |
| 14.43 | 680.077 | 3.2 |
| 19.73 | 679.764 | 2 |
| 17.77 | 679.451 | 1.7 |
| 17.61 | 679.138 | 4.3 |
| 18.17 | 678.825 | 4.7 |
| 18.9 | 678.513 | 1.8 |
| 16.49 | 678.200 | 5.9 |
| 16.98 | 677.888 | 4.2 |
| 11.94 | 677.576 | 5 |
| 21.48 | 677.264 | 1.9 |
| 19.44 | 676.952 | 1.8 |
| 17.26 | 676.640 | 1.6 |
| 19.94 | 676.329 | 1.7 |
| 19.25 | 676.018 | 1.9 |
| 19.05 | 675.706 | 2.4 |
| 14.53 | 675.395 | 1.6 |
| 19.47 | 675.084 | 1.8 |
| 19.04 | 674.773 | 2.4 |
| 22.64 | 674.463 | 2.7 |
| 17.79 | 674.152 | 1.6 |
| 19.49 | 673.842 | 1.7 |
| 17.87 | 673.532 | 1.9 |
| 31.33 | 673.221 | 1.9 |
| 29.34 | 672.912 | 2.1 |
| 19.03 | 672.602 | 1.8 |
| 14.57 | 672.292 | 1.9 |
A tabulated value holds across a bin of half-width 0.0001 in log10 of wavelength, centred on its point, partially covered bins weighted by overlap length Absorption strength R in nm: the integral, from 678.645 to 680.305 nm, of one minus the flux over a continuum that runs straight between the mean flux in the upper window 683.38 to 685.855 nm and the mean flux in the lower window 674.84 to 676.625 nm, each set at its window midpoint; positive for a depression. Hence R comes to 0.07 nm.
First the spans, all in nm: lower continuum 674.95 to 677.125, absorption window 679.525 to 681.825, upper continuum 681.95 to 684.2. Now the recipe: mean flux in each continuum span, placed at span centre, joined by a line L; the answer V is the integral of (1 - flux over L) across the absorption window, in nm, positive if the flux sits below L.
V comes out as -0.15 nm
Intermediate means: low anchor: 18.4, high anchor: 17.4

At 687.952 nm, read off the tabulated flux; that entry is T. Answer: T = 20.49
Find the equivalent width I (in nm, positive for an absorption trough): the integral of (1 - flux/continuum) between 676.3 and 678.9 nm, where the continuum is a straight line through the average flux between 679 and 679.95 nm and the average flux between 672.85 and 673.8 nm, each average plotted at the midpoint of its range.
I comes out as 0.33 nm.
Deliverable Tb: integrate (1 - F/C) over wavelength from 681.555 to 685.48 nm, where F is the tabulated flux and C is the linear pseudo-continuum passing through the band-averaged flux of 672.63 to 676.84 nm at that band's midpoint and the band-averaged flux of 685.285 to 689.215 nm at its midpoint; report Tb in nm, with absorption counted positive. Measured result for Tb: 0.21 nm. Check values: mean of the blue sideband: 20.5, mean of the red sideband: 18.3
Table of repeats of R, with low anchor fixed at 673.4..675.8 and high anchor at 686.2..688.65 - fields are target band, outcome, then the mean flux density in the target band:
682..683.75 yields 0.07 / 17.3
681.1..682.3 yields -0.13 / 20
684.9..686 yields 0.01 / 17.6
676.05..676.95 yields -0.01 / 18.8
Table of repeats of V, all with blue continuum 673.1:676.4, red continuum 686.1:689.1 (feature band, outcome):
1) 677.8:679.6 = 0.156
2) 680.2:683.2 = 0.146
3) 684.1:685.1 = 0.000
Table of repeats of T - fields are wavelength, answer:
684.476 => 18.26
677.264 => 21.48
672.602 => 19.03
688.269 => 16.4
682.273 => 18.91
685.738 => 16.63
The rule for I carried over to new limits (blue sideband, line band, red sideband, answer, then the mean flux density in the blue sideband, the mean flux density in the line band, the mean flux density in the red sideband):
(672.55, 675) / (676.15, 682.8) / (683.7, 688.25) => 0.69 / 22.1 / 18.1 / 18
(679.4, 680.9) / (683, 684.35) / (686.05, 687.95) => -0.07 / 17.9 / 18.8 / 17.9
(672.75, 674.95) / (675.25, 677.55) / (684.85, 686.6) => 0.35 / 22.5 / 18.3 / 18.6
